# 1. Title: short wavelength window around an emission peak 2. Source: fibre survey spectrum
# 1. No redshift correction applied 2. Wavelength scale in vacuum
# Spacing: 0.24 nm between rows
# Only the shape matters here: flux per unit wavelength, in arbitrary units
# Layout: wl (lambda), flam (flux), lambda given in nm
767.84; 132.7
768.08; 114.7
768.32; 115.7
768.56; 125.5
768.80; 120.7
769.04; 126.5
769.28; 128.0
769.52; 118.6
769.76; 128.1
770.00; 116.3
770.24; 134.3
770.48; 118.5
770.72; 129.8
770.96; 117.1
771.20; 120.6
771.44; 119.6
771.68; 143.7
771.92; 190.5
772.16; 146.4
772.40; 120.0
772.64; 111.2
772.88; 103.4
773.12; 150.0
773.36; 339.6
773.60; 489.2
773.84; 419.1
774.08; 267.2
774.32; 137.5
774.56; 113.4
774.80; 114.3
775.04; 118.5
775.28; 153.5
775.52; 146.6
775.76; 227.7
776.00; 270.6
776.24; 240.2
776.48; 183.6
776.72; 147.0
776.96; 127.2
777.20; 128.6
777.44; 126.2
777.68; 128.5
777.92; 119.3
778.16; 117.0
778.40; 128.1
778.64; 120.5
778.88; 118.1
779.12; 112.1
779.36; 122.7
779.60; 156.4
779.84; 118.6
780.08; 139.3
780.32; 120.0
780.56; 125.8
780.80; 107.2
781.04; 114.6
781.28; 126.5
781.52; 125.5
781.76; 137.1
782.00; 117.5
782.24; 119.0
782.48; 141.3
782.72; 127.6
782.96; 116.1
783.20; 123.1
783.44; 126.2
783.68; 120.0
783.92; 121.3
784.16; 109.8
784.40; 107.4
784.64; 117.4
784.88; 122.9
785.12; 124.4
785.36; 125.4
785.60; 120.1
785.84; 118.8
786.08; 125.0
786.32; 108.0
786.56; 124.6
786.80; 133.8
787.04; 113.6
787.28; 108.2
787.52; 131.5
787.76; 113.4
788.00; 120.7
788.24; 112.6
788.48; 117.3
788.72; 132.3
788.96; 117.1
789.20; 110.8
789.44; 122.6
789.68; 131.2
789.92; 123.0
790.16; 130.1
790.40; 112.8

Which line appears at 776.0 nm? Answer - [N II]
